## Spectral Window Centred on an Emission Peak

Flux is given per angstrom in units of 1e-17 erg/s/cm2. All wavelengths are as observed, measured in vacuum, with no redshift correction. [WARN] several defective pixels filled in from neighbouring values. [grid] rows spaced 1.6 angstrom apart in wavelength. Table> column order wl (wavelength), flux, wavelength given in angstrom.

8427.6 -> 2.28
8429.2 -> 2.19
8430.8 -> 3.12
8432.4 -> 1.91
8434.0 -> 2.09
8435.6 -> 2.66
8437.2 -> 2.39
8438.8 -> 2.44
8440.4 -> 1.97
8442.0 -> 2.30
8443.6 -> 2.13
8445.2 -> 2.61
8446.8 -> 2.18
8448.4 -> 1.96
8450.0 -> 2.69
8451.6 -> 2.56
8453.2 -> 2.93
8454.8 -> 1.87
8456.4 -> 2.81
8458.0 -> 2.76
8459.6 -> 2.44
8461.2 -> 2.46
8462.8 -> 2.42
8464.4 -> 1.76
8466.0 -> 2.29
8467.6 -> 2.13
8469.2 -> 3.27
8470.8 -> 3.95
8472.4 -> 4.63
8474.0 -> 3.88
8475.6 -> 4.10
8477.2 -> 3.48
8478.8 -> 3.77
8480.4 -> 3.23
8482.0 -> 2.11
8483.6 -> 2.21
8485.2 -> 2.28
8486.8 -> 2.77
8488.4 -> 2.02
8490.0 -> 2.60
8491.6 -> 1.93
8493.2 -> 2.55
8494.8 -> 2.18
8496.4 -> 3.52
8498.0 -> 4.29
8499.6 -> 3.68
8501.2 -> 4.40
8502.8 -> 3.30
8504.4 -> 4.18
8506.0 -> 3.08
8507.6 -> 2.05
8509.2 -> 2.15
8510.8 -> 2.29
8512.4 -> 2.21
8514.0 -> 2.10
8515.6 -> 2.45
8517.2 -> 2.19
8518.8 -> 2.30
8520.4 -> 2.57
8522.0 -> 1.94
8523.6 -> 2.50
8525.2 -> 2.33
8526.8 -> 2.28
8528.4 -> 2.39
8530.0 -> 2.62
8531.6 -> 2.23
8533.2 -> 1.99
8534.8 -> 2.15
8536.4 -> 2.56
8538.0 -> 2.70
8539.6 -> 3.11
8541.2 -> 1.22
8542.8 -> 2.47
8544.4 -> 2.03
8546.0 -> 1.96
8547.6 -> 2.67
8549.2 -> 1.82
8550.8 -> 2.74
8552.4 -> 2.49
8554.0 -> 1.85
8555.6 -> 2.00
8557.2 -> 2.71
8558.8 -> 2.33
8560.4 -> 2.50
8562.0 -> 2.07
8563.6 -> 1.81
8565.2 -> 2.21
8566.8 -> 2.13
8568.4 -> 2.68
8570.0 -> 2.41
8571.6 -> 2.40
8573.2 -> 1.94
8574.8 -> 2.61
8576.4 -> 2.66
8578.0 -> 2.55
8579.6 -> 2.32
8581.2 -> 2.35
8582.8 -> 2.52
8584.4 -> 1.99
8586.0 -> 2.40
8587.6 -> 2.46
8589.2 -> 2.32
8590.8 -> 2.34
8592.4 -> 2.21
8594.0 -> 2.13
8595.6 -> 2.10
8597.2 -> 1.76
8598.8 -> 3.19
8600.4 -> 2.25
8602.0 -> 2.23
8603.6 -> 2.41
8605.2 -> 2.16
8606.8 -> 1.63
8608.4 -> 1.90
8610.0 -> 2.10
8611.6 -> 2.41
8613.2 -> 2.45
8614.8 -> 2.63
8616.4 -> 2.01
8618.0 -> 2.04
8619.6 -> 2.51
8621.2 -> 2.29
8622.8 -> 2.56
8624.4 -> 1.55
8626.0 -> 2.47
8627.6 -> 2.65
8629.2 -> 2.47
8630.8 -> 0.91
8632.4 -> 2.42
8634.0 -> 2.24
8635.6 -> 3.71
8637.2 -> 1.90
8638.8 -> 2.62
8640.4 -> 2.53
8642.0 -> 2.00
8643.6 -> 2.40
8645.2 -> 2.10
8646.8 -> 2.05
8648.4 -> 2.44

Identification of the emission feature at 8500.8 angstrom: [N II] 6583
